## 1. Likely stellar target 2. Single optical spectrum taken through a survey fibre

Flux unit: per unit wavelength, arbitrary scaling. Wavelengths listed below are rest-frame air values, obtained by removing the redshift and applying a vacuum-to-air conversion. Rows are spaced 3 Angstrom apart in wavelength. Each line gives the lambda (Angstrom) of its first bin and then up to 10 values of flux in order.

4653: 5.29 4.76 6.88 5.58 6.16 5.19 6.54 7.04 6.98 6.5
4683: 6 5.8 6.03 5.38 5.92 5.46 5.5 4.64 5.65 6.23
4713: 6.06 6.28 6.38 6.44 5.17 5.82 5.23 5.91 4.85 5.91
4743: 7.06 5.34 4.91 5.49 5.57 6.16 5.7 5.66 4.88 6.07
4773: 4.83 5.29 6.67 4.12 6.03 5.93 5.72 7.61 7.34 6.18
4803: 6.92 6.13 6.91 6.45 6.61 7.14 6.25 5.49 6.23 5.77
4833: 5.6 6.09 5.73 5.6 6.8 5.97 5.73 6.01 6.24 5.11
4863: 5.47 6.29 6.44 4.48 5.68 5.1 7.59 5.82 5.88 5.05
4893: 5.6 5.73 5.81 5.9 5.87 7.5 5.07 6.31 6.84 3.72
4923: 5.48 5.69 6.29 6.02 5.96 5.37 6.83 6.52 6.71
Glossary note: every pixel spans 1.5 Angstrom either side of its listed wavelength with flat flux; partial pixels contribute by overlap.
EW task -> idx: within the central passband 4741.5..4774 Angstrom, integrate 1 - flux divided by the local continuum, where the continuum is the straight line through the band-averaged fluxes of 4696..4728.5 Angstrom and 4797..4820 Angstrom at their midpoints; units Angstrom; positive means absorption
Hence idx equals 3.0 Angstrom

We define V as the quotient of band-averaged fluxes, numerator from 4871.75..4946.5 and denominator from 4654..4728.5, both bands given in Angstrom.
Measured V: 1.0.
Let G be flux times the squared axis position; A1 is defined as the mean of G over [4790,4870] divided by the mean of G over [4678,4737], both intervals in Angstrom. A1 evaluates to 1.13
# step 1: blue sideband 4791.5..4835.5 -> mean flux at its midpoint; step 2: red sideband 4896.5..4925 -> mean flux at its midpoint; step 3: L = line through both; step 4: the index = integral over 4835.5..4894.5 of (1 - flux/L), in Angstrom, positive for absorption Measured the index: 2.79 Angstrom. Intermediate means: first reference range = 6.45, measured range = 5.83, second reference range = 5.83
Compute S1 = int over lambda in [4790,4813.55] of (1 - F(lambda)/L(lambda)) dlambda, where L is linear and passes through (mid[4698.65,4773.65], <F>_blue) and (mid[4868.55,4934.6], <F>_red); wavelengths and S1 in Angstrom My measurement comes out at -3.9 Angstrom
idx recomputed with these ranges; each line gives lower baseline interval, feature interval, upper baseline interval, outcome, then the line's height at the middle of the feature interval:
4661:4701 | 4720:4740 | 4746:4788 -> 0.40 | 5.73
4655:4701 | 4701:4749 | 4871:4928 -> 1.59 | 5.96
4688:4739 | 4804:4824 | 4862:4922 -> -2.59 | 5.76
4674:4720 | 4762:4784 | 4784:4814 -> 3.45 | 6.38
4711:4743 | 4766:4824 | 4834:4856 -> -2.12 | 5.94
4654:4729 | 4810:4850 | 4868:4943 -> -1.80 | 5.87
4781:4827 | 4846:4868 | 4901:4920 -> 1.18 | 6.2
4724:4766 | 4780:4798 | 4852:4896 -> -1.37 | 5.67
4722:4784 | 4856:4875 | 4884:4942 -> 0.30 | 5.75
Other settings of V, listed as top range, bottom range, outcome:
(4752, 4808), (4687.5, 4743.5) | 1.03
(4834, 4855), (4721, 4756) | 1.06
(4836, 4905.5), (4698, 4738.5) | 1.02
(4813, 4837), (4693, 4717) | 1.08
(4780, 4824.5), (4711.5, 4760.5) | 1.10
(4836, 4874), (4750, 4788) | 1.05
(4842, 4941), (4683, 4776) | 1.03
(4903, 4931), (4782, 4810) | 0.92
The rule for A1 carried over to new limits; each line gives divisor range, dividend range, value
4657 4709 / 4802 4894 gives 1.08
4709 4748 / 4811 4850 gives 1.09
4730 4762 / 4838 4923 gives 1.09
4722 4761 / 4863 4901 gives 1.08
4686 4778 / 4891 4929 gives 1.10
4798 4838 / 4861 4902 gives 0.94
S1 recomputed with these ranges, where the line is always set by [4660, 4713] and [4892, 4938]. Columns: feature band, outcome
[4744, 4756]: 1.0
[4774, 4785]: 0.9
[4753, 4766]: 0.4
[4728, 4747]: 0.6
